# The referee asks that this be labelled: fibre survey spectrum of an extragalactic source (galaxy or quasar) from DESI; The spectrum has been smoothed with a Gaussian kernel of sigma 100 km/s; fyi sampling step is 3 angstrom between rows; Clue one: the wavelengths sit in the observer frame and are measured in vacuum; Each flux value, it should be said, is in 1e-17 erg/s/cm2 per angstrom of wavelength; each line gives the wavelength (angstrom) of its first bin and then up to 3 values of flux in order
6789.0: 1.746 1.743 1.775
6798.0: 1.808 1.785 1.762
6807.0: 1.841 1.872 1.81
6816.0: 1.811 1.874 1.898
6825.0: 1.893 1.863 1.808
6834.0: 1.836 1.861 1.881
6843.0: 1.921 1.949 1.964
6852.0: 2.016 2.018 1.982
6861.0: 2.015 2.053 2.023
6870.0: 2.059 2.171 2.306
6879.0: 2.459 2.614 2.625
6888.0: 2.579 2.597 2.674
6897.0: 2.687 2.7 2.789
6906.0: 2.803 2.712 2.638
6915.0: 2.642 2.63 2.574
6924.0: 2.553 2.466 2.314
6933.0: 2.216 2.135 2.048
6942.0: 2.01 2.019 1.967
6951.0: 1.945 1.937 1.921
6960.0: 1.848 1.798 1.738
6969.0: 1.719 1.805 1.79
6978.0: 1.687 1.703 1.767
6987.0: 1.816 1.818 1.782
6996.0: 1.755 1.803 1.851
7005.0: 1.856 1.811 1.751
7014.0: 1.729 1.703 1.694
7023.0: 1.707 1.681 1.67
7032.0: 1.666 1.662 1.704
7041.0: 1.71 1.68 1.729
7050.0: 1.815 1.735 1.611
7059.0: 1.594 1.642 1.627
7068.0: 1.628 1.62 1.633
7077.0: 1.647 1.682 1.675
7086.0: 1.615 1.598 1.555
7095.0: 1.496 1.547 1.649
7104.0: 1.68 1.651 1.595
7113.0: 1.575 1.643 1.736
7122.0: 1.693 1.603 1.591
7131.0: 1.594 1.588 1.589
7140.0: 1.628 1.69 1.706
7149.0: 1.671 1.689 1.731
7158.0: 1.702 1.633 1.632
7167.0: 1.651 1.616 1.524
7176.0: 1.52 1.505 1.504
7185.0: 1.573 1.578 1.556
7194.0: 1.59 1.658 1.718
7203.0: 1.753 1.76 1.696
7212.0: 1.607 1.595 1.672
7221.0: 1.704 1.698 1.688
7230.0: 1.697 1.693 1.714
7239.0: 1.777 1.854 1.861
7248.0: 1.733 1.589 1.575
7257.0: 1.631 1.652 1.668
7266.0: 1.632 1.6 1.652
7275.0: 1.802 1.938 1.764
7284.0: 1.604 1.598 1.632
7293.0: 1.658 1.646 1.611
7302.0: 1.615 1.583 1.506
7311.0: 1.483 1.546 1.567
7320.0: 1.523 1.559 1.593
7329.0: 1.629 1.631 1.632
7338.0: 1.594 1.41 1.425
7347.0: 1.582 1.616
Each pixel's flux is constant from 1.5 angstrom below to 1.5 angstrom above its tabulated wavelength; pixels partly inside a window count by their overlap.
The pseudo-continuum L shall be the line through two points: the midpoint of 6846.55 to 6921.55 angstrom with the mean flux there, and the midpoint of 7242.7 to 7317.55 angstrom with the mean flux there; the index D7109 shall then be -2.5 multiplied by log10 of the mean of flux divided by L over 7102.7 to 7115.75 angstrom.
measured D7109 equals 0.21 mag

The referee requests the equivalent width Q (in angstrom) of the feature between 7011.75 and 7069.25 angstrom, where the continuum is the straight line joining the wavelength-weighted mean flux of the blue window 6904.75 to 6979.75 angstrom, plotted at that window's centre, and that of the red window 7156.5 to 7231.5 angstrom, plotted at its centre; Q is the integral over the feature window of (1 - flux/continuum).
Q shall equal 7.82 angstrom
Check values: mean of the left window 2.15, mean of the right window 1.63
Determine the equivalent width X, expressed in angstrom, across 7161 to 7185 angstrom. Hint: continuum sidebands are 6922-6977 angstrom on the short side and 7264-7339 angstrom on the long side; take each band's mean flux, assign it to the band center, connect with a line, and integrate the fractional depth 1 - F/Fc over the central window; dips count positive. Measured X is 2.7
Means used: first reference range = 2.01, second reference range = 1.62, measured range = 1.57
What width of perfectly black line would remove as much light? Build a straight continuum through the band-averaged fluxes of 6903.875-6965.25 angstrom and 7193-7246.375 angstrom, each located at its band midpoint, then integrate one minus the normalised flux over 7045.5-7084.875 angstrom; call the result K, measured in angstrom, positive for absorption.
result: 6.7 angstrom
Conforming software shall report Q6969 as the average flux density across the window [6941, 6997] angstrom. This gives 1.83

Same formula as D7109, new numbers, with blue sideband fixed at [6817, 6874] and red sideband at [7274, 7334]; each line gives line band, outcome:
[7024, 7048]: 0.08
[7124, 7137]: 0.10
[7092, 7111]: 0.11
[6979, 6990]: 0.05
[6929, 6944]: -0.14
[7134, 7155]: 0.05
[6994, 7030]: 0.05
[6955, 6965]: 0.01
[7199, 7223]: 0.00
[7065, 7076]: 0.10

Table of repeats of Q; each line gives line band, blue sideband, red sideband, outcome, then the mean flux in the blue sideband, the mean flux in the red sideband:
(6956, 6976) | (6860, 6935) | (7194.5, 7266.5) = 4.5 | 2.48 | 1.69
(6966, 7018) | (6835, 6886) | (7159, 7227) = 3.9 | 2.11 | 1.63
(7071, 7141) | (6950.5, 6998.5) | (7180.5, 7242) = 4.3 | 1.8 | 1.67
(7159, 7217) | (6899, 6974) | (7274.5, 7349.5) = 6.2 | 2.23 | 1.6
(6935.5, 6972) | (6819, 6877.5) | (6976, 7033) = -1.8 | 1.97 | 1.75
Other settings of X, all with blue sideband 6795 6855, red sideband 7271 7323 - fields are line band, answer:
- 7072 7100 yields 2.08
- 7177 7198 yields 1.51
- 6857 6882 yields -4.35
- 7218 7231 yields -0.22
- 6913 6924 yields -4.76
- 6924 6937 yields -3.62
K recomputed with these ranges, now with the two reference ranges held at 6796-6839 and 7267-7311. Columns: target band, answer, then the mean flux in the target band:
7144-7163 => 0.2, 1.69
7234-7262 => -0.7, 1.71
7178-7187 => 0.9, 1.53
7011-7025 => 0.4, 1.71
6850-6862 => -1.2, 2.01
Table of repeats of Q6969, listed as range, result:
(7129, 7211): 1.63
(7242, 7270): 1.67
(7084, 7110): 1.6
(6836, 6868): 1.97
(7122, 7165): 1.65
